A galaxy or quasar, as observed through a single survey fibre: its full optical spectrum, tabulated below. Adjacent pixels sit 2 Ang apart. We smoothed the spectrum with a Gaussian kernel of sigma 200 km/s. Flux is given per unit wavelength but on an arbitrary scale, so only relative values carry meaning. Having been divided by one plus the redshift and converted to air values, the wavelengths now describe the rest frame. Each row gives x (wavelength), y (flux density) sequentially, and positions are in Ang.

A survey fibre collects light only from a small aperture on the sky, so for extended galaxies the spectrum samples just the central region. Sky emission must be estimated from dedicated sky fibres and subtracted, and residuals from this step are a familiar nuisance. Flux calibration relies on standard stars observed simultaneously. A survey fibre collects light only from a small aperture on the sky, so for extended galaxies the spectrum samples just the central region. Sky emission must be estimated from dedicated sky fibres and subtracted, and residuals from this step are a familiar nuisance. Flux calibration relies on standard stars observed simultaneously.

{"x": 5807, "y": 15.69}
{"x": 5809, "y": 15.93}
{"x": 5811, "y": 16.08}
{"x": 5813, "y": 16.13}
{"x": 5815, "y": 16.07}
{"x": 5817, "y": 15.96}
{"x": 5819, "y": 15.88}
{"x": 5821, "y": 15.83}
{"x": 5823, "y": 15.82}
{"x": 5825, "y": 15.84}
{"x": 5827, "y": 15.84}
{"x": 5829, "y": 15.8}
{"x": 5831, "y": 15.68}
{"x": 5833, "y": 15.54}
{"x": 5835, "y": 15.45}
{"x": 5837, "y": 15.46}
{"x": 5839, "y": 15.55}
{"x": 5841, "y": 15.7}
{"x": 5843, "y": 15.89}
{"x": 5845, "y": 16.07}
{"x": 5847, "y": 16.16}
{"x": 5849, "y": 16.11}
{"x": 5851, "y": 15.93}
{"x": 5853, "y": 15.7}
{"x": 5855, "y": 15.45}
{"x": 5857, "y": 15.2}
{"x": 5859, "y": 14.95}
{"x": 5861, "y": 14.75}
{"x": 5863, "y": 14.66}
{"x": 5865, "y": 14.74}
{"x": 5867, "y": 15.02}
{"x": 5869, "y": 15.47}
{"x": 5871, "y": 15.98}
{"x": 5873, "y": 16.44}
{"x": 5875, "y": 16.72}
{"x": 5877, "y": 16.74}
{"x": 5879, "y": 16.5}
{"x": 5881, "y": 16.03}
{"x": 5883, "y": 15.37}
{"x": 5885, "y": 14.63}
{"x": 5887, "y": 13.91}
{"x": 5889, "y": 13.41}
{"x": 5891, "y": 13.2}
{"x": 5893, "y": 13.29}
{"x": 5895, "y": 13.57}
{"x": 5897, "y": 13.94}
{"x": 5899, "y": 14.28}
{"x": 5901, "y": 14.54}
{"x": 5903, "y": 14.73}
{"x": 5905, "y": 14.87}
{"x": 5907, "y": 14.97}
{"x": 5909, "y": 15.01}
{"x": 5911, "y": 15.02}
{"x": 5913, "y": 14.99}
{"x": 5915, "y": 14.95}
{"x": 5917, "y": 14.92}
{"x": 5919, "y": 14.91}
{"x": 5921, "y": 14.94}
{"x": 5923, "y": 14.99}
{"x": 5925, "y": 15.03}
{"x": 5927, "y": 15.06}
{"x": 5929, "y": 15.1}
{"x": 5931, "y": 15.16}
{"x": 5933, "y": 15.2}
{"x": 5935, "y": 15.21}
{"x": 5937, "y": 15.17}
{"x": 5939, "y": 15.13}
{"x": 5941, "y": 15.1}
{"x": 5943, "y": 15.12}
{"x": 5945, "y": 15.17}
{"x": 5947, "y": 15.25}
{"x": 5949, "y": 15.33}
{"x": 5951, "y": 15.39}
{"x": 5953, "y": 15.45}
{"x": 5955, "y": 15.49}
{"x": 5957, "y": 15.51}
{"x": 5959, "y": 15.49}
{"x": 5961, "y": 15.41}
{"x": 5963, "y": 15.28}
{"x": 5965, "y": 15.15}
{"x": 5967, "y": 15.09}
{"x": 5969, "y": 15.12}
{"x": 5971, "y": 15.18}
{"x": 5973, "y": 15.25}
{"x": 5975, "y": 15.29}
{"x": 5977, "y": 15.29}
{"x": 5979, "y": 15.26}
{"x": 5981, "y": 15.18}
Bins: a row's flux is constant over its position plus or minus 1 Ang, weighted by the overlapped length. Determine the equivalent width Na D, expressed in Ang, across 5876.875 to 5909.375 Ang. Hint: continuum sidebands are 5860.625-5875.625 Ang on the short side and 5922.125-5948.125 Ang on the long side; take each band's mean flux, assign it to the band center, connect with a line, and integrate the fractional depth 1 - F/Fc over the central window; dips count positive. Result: 1.6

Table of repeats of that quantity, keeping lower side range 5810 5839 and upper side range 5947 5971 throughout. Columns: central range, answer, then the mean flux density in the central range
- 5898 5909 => 0.58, 14.7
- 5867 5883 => -0.52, 16.1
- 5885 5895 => 1.28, 13.6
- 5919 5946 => 0.56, 15.1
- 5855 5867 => 0.58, 14.9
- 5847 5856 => -0.07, 15.8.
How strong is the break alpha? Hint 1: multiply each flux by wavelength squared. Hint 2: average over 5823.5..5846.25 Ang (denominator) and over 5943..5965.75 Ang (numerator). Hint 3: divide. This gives 1.02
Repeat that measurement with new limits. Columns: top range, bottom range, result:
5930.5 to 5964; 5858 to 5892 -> 1.03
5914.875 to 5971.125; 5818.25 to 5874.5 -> 1.01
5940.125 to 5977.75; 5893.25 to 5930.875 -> 1.05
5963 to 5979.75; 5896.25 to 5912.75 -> 1.06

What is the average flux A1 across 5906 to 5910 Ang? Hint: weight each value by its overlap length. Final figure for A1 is 15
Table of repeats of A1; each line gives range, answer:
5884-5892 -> 13.8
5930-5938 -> 15.2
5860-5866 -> 14.7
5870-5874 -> 16.2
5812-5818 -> 16.1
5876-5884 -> 16.2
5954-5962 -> 15.5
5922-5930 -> 15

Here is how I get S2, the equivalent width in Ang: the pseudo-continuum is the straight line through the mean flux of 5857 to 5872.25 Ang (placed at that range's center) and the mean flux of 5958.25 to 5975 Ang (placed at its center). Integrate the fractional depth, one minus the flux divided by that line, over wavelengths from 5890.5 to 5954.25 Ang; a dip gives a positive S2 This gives 1.4 Ang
